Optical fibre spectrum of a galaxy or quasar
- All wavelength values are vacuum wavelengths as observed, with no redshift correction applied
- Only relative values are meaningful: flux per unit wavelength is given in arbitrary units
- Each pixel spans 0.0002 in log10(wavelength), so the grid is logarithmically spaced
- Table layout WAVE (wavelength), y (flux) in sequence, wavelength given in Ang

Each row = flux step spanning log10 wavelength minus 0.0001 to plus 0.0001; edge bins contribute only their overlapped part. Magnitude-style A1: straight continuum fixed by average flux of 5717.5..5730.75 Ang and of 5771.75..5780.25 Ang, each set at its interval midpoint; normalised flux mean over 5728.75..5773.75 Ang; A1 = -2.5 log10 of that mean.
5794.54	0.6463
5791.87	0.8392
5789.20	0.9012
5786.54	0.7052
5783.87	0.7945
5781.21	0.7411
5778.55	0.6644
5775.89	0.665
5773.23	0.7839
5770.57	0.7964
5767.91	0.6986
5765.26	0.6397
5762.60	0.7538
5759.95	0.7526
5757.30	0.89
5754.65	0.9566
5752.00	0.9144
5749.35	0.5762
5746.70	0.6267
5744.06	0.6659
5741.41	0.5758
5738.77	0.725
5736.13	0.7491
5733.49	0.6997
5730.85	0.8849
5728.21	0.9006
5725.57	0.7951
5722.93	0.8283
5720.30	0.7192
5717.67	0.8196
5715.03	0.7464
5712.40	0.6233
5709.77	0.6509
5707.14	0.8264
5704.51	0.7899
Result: 0.016 mag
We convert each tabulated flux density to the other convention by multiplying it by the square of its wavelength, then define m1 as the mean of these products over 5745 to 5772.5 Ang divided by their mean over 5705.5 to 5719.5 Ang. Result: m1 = 1.05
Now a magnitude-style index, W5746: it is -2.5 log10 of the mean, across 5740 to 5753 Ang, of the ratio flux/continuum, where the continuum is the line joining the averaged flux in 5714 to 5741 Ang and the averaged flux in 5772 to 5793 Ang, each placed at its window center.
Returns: 0.162 mag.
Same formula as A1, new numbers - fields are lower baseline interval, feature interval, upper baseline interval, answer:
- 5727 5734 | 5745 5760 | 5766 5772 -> -0.01 mag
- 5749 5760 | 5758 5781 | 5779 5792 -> 0.13 mag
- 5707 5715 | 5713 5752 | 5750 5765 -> 0.01 mag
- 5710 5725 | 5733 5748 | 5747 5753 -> 0.08 mag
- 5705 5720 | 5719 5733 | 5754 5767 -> -0.09 mag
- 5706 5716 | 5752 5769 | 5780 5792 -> -0.04 mag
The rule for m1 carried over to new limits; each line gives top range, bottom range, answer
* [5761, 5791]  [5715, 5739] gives 0.95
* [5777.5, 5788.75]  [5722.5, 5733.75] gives 0.91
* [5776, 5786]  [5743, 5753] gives 1.06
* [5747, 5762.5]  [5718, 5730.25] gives 0.99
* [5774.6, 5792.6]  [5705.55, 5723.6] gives 1.04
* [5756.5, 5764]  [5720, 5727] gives 1.01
